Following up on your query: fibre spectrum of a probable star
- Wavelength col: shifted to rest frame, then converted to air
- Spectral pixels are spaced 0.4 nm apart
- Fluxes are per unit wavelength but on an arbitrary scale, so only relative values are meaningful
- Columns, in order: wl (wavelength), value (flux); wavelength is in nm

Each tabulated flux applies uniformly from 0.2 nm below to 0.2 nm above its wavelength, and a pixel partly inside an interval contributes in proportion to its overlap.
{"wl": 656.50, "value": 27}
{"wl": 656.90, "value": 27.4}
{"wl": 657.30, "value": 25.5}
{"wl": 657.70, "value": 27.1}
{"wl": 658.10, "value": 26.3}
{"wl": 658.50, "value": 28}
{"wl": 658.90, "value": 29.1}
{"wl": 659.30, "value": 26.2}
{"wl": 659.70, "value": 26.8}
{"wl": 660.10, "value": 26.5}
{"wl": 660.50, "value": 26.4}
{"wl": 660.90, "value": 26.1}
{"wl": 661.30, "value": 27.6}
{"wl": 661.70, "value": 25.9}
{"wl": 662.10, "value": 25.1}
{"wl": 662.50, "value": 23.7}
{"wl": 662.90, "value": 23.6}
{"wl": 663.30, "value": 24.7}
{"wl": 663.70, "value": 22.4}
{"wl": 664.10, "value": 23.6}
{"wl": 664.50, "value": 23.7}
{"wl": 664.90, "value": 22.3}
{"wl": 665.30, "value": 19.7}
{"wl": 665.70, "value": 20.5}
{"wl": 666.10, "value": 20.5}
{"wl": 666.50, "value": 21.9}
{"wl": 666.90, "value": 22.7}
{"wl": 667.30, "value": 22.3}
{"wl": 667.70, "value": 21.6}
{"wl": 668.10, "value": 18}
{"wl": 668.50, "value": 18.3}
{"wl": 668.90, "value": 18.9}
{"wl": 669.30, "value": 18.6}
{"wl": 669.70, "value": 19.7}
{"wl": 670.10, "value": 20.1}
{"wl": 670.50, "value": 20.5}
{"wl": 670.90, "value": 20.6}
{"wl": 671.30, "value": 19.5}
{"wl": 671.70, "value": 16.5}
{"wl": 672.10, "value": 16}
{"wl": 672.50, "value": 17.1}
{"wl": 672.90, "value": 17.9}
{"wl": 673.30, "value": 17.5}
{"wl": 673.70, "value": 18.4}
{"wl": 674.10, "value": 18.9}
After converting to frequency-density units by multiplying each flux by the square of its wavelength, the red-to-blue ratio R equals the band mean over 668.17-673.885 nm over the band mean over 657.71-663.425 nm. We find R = 0.73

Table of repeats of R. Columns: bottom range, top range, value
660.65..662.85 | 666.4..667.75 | 0.88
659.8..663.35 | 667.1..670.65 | 0.79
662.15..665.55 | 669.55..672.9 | 0.83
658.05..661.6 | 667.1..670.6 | 0.75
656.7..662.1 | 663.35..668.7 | 0.82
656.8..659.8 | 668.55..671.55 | 0.75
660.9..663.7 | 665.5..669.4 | 0.83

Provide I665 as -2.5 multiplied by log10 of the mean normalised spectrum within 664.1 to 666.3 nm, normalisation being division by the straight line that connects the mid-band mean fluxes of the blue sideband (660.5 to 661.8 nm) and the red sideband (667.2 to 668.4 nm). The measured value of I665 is 0.060 mag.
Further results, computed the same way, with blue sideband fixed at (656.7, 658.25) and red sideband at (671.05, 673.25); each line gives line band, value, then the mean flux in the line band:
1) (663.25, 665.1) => -0.04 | 23.2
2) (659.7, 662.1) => -0.08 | 26.4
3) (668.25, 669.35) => 0.06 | 18.6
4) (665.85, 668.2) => -0.03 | 21.3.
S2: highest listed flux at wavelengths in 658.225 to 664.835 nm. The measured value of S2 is 29.1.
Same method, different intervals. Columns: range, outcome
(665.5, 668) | 22.7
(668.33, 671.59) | 20.6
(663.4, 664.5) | 23.7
